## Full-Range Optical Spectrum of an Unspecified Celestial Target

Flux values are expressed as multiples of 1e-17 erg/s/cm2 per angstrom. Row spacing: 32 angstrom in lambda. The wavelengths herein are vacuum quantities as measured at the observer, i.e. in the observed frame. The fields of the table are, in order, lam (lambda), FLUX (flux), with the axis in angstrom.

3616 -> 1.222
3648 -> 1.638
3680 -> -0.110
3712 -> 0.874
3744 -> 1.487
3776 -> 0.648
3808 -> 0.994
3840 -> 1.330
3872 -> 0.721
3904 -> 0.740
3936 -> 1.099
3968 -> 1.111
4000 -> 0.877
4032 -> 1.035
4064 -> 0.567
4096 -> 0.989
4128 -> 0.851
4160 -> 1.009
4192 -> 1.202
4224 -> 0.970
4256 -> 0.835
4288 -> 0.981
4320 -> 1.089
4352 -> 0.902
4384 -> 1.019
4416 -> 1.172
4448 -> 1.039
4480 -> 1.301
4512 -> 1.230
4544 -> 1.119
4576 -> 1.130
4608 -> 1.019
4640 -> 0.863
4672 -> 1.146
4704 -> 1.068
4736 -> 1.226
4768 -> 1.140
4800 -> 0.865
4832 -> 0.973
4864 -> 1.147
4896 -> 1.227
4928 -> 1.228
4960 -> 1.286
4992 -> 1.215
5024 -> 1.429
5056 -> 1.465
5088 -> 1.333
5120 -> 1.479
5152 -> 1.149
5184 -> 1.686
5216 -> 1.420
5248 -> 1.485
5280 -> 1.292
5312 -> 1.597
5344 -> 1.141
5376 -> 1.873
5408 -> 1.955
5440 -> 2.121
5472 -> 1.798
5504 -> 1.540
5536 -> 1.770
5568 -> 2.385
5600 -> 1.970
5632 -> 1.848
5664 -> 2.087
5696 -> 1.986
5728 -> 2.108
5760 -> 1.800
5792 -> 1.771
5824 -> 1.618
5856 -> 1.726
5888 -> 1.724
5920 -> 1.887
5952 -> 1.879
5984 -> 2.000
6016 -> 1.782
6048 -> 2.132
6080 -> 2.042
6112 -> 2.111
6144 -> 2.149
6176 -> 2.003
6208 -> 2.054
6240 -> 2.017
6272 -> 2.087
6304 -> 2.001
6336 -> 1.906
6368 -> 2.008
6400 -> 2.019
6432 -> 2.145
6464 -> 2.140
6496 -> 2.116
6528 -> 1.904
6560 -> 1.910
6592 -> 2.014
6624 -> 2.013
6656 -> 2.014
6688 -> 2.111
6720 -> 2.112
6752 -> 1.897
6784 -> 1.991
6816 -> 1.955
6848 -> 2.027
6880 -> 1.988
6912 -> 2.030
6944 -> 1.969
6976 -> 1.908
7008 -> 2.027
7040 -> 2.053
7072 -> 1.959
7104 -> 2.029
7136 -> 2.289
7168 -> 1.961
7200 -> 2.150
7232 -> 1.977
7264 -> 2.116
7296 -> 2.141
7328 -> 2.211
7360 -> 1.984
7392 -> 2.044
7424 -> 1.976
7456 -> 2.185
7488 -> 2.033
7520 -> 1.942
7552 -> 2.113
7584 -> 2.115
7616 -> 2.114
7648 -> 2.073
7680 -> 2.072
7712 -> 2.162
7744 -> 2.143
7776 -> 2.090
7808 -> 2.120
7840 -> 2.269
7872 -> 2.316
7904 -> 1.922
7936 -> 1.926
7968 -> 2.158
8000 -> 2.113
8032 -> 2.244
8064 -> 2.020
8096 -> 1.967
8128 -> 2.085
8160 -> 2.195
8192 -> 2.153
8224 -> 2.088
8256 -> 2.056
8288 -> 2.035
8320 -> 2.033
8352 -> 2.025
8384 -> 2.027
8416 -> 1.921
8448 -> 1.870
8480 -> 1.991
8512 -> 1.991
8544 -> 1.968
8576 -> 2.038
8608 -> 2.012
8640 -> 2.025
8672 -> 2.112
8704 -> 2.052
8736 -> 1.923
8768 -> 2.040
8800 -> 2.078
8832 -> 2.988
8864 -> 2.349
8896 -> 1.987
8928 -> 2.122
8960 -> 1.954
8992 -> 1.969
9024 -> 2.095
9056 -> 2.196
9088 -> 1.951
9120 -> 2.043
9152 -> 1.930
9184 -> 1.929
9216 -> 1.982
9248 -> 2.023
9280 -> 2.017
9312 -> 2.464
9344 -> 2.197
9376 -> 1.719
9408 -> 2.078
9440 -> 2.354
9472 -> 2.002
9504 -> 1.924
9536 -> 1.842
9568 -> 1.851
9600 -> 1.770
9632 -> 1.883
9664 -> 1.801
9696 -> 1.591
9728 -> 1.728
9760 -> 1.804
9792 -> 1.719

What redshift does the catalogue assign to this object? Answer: 0.344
